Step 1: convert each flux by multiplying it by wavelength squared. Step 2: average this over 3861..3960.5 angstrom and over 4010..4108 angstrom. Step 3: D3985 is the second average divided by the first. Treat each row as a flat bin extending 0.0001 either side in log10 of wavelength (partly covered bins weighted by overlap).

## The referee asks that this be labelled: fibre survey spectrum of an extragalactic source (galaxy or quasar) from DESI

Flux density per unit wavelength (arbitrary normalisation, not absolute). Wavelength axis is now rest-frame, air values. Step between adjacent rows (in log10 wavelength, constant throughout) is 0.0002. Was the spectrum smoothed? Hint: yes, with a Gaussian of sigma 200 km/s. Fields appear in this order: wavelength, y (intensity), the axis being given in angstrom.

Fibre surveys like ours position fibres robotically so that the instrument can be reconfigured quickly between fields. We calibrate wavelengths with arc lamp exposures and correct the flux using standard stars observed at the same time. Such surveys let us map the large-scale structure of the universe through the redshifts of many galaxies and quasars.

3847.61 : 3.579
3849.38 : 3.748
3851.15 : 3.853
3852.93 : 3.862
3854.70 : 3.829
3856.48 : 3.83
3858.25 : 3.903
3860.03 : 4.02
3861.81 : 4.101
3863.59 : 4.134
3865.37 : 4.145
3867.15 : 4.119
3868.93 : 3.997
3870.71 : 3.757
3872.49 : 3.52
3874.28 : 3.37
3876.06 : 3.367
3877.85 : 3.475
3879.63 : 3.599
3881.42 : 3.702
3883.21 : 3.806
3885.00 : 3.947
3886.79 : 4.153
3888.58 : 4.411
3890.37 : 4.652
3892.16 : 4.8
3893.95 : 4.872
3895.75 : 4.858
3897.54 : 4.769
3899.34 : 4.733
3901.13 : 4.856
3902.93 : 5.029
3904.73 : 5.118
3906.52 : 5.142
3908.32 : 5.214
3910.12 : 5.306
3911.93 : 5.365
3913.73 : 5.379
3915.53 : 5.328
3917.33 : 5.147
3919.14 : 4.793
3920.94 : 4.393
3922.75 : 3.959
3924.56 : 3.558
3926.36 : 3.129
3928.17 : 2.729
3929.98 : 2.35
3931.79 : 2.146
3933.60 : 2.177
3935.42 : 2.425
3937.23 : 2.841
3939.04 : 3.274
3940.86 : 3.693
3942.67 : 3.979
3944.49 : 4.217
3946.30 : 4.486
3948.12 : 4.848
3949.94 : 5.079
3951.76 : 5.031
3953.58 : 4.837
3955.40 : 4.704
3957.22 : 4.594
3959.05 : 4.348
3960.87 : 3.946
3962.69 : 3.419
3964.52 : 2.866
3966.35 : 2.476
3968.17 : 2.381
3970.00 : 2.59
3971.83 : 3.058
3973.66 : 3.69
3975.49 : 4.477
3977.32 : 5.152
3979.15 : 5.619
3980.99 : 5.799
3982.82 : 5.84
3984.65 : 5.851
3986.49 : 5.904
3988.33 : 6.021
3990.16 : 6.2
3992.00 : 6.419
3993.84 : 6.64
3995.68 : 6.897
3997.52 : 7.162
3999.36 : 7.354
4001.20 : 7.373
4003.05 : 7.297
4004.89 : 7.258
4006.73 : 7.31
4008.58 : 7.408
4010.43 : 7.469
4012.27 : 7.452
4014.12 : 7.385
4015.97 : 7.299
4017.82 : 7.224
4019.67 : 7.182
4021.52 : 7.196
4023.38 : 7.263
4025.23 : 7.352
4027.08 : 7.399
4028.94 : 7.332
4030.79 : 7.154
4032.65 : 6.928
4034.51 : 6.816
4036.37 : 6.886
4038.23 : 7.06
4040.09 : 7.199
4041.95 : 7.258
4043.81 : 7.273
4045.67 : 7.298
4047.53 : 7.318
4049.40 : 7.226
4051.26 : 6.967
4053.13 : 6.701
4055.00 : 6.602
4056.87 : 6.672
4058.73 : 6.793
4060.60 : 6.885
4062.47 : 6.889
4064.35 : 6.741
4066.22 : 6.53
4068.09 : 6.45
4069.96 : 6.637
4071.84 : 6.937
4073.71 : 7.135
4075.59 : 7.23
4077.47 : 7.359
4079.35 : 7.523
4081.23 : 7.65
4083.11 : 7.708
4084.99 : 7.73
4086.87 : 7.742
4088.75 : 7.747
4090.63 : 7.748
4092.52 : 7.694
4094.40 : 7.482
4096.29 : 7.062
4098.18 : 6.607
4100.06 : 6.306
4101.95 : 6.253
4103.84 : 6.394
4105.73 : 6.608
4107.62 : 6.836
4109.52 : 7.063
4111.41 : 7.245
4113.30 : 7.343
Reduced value 1.8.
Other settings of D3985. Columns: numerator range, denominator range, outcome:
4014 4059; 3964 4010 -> 1.30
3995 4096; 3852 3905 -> 1.89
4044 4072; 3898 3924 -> 1.49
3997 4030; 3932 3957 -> 1.92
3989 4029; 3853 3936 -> 1.84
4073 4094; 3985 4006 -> 1.17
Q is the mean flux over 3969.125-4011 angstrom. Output 6.03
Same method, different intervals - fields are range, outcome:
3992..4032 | 7.24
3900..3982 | 4.11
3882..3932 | 4.45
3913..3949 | 3.73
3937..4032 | 5.61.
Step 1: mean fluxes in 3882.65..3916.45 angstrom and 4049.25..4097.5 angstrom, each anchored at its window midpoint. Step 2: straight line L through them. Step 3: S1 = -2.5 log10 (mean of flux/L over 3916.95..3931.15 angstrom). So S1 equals 0.37 mag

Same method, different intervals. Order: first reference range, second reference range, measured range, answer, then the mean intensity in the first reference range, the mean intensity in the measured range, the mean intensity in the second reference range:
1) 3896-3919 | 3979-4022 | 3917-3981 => 0.472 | 5.1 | 3.8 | 6.83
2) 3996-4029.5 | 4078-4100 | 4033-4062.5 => 0.059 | 7.31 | 6.99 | 7.47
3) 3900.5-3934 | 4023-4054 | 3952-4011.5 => 0.094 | 4.29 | 5.39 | 7.14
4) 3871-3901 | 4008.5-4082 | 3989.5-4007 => -0.126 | 4.14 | 6.99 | 7.1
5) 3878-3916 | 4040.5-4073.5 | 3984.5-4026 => -0.136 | 4.69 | 7.02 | 6.9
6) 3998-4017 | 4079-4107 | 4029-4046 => 0.030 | 7.36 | 7.1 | 7.21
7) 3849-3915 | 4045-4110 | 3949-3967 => 0.276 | 4.3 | 4.15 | 7.04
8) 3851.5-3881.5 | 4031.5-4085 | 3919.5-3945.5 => 0.451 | 3.81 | 3.24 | 7.04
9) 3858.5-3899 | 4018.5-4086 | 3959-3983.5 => 0.401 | 4.08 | 3.95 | 7.09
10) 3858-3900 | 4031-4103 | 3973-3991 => 0.050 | 4.09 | 5.48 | 7.08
